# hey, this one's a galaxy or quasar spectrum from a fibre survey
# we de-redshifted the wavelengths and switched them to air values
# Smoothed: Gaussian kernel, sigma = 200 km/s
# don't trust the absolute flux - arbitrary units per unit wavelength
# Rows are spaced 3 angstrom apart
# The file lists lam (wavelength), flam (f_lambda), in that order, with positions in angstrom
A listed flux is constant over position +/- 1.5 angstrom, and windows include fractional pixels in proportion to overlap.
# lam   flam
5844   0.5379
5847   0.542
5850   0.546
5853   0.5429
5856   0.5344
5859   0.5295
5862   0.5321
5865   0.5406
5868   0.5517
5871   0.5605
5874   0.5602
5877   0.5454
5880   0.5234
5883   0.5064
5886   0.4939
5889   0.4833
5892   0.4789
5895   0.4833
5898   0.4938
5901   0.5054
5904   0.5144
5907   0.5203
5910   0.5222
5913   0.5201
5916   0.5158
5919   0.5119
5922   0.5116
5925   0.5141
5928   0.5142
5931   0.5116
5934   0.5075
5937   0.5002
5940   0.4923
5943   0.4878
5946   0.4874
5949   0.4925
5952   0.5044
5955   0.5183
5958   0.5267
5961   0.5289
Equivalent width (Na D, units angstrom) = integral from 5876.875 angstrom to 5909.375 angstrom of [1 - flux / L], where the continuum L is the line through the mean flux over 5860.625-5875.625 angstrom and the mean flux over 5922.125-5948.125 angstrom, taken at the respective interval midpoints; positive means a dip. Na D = 1.7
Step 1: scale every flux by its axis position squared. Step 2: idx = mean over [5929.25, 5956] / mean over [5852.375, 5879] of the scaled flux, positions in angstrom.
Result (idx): 0.94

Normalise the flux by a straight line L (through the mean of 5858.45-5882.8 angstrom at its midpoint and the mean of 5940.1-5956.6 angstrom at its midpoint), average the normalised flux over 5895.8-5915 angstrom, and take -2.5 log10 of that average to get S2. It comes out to 0.02 mag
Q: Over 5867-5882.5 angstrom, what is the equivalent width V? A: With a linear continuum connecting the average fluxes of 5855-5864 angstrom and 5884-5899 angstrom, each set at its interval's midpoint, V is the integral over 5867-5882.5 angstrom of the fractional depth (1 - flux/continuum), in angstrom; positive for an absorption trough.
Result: -1.05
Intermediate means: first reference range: 0.532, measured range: 0.545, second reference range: 0.487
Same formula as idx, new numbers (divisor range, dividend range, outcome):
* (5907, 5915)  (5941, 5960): 0.98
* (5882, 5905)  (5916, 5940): 1.04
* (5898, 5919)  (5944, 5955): 0.98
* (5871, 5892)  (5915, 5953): 0.99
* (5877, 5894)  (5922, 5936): 1.04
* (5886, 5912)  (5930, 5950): 1.01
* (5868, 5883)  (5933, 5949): 0.93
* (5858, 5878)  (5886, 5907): 0.92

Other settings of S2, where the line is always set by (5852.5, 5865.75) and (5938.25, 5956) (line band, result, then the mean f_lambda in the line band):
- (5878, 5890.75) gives 0.04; 0.503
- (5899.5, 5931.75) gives -0.01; 0.515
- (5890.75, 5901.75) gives 0.06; 0.49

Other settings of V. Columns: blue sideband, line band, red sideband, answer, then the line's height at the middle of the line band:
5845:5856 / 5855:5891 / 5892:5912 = -0.2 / 0.526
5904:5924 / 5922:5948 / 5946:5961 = 0.6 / 0.513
